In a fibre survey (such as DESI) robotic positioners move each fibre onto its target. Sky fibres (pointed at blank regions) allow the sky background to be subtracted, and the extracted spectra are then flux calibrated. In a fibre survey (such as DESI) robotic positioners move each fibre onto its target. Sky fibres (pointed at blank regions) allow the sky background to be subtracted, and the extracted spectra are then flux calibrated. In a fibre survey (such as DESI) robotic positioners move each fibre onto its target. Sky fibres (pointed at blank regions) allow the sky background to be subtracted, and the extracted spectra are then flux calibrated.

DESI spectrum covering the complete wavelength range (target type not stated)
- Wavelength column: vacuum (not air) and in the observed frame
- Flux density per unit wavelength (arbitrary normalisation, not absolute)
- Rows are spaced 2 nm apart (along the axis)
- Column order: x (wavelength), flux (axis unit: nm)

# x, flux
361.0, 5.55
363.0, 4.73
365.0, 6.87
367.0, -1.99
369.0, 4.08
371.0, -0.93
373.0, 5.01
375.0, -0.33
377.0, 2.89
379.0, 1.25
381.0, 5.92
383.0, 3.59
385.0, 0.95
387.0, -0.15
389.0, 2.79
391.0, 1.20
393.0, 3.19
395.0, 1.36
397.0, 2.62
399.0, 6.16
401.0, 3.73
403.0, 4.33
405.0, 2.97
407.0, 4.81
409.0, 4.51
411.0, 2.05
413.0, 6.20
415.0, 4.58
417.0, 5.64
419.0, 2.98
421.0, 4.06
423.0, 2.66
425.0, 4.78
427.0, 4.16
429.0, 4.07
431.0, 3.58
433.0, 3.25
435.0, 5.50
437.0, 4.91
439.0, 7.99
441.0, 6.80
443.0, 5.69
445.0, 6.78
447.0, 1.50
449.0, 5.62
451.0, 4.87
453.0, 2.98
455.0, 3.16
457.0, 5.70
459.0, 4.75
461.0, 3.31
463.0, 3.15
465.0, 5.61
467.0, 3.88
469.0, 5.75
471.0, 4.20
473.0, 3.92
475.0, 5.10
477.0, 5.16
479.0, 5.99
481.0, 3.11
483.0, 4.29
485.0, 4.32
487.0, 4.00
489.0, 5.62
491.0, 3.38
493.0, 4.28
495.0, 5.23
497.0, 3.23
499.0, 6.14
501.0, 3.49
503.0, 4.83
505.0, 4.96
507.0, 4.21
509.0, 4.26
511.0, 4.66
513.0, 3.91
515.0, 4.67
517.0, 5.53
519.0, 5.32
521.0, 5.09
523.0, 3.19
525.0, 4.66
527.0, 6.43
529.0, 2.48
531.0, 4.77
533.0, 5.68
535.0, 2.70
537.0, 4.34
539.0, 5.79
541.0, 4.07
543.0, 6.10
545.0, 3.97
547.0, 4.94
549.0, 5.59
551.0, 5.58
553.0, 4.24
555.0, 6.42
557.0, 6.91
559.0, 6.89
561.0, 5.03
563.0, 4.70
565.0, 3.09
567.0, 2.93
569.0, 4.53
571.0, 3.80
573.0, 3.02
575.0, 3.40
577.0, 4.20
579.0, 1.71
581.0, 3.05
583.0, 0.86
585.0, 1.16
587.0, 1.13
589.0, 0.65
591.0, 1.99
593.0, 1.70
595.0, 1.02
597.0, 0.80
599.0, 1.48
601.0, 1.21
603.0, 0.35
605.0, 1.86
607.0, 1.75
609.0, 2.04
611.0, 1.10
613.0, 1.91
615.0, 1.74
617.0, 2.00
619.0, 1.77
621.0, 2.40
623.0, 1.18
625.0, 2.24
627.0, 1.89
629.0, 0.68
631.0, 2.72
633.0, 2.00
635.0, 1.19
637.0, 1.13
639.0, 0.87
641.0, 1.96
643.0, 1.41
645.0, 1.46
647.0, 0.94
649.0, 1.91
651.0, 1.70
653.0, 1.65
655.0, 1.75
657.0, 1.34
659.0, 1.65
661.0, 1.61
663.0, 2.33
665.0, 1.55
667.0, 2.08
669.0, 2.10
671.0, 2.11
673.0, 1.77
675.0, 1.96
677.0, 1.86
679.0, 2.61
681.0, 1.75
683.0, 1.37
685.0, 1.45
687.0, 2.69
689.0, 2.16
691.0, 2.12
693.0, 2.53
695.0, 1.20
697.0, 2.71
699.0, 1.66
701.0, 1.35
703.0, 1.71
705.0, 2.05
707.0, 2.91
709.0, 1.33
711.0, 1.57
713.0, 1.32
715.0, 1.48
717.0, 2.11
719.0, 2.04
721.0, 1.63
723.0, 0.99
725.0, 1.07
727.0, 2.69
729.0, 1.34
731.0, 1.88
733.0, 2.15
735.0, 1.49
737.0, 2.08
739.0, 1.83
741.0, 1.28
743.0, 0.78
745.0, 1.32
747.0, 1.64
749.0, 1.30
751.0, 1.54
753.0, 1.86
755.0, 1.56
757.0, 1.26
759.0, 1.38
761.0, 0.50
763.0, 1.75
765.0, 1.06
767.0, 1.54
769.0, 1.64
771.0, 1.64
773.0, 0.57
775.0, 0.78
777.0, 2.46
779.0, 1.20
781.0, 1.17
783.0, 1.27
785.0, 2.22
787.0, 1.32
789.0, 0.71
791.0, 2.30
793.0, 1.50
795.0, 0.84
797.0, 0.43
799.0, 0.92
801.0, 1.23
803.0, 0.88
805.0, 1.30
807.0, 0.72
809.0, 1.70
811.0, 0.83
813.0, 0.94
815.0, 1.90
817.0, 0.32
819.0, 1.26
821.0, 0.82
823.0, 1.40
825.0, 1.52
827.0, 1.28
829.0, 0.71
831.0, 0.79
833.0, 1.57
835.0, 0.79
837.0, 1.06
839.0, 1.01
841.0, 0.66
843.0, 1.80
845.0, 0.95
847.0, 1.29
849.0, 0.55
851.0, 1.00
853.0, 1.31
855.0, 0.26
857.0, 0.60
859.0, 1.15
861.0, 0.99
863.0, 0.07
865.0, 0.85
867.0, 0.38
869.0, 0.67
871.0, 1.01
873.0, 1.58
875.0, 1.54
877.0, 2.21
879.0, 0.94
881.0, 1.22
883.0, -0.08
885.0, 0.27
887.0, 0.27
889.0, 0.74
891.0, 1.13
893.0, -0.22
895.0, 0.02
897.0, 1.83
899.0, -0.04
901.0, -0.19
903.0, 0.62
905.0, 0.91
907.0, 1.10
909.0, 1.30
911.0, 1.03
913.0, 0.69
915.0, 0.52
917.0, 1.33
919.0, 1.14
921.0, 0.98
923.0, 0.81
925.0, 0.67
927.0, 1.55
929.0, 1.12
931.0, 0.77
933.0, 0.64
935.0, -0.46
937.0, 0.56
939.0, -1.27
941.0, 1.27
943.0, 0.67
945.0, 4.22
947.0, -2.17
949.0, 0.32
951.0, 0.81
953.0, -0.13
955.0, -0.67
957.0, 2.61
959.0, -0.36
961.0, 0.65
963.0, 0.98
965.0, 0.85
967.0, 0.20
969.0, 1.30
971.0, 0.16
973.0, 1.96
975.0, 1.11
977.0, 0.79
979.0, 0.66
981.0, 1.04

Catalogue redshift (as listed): 0.50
